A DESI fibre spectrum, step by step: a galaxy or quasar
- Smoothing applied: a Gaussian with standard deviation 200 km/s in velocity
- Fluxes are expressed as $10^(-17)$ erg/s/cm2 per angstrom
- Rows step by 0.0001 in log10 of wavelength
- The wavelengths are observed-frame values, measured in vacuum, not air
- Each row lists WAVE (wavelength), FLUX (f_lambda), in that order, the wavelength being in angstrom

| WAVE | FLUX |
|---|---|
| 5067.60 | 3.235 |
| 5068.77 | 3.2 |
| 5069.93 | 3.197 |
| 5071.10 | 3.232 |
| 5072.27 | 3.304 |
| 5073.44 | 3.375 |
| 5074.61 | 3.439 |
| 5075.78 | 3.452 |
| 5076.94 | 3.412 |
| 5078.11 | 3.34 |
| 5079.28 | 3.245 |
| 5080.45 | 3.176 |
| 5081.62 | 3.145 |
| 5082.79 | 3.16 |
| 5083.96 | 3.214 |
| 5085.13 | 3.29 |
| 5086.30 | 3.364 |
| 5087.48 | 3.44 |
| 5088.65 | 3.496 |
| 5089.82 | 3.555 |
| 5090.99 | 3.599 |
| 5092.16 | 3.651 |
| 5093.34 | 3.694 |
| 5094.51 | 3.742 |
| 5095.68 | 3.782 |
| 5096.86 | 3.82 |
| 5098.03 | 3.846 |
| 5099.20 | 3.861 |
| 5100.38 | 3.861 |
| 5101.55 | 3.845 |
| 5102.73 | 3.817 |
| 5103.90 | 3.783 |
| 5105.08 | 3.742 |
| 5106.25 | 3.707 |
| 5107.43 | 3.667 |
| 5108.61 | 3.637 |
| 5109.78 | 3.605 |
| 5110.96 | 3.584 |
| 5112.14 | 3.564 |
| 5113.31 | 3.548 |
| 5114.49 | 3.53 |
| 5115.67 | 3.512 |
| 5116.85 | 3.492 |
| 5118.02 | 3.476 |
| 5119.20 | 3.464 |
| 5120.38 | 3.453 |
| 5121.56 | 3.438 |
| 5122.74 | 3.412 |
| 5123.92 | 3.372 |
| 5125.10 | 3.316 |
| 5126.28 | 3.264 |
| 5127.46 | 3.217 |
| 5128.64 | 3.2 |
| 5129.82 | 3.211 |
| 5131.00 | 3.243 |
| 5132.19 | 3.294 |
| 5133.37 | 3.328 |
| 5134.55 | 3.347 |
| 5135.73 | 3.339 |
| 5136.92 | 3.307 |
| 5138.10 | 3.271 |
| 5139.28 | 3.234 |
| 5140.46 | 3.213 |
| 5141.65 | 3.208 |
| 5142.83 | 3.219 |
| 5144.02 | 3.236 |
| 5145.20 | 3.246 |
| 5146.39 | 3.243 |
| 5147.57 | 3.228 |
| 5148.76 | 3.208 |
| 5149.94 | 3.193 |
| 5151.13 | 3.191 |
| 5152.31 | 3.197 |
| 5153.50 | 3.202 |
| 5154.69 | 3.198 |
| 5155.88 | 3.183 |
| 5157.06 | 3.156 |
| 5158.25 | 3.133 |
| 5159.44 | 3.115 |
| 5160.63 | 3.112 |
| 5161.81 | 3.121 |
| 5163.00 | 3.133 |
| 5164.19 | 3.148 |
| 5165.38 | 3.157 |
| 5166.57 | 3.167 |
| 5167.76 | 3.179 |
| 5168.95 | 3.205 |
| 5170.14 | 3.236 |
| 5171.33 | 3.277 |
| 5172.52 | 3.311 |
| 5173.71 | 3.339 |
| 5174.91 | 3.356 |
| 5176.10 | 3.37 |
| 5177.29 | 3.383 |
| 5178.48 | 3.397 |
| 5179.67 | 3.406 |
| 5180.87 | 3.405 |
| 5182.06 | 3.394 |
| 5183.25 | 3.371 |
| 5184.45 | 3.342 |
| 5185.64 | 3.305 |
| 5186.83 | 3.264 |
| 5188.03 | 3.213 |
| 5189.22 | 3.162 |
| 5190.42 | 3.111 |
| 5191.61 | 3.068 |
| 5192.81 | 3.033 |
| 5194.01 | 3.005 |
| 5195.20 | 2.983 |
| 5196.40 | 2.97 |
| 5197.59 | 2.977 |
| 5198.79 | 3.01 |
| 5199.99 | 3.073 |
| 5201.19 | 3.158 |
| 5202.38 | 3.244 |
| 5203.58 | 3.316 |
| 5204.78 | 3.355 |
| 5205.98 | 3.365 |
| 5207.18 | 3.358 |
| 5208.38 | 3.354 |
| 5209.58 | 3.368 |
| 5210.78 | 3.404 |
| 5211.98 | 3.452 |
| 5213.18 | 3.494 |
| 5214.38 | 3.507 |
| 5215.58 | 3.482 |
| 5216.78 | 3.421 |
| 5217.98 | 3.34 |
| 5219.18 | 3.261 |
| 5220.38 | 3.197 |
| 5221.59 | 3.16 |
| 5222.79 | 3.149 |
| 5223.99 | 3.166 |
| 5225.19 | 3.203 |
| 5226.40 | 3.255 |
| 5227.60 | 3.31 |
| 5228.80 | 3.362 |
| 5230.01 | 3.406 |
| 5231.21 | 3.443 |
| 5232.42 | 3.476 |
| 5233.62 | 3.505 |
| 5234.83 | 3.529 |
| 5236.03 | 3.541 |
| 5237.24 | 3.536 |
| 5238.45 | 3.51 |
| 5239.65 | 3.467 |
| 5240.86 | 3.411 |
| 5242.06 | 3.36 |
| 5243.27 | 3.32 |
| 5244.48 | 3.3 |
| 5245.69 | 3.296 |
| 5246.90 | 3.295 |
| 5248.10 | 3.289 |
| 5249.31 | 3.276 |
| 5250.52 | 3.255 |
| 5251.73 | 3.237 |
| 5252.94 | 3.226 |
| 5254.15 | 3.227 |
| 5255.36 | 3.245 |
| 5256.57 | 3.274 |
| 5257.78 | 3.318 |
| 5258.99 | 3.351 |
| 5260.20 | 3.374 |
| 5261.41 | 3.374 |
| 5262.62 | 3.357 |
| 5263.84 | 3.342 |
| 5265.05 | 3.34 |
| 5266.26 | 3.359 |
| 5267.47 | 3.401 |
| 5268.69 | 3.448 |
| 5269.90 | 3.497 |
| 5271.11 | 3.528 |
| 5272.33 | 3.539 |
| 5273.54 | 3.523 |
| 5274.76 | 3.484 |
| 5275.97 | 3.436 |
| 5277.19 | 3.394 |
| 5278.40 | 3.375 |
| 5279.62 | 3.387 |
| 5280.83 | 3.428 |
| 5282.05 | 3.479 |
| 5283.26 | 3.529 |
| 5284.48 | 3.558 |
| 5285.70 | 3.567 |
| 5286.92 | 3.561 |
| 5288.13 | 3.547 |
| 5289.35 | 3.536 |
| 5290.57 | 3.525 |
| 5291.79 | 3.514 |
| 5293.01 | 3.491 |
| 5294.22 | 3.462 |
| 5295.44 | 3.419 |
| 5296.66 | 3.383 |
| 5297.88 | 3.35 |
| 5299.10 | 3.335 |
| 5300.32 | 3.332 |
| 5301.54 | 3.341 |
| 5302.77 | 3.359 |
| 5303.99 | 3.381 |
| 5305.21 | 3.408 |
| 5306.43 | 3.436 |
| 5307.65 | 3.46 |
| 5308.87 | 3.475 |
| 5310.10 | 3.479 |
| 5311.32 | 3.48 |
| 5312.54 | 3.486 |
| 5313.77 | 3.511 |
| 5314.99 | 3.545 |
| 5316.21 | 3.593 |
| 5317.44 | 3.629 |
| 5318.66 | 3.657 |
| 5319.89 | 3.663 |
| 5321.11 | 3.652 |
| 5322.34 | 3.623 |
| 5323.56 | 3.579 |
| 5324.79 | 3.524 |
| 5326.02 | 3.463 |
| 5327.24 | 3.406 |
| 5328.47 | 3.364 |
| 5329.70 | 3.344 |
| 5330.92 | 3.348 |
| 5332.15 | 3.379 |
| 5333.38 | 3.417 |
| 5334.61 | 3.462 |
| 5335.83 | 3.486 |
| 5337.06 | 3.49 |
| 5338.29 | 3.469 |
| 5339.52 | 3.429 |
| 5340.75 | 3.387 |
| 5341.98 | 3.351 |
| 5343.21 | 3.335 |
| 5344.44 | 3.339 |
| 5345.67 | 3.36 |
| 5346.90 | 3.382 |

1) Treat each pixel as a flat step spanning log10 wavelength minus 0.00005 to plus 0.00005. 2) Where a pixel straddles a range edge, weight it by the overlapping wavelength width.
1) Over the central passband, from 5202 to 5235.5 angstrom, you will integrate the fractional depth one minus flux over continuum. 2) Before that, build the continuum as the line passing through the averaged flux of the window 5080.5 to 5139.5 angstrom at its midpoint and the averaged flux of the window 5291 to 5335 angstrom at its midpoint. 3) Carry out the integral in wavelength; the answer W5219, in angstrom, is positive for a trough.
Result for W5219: 1.2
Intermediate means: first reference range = 3.49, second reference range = 3.47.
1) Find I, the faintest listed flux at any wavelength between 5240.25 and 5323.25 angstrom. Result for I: 3.226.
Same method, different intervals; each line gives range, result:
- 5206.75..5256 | 3.149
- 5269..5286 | 3.375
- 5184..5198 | 2.97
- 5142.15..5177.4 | 3.112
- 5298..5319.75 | 3.332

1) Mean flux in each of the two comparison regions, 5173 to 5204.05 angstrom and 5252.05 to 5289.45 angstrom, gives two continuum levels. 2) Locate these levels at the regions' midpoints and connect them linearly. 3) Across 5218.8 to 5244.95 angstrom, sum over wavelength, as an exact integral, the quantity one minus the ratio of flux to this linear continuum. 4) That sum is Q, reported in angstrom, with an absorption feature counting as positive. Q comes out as -0.3 angstrom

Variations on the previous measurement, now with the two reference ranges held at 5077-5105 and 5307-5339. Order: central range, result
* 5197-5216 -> 1.19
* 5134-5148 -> 1.12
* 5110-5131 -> 0.79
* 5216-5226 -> 0.80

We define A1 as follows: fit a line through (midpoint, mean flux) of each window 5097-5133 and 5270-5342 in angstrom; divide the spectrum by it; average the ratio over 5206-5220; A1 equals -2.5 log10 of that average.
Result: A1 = 0.03 mag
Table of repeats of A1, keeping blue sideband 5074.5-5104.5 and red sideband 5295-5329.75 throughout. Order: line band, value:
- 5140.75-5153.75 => 0.100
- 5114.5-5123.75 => 0.021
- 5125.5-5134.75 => 0.086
